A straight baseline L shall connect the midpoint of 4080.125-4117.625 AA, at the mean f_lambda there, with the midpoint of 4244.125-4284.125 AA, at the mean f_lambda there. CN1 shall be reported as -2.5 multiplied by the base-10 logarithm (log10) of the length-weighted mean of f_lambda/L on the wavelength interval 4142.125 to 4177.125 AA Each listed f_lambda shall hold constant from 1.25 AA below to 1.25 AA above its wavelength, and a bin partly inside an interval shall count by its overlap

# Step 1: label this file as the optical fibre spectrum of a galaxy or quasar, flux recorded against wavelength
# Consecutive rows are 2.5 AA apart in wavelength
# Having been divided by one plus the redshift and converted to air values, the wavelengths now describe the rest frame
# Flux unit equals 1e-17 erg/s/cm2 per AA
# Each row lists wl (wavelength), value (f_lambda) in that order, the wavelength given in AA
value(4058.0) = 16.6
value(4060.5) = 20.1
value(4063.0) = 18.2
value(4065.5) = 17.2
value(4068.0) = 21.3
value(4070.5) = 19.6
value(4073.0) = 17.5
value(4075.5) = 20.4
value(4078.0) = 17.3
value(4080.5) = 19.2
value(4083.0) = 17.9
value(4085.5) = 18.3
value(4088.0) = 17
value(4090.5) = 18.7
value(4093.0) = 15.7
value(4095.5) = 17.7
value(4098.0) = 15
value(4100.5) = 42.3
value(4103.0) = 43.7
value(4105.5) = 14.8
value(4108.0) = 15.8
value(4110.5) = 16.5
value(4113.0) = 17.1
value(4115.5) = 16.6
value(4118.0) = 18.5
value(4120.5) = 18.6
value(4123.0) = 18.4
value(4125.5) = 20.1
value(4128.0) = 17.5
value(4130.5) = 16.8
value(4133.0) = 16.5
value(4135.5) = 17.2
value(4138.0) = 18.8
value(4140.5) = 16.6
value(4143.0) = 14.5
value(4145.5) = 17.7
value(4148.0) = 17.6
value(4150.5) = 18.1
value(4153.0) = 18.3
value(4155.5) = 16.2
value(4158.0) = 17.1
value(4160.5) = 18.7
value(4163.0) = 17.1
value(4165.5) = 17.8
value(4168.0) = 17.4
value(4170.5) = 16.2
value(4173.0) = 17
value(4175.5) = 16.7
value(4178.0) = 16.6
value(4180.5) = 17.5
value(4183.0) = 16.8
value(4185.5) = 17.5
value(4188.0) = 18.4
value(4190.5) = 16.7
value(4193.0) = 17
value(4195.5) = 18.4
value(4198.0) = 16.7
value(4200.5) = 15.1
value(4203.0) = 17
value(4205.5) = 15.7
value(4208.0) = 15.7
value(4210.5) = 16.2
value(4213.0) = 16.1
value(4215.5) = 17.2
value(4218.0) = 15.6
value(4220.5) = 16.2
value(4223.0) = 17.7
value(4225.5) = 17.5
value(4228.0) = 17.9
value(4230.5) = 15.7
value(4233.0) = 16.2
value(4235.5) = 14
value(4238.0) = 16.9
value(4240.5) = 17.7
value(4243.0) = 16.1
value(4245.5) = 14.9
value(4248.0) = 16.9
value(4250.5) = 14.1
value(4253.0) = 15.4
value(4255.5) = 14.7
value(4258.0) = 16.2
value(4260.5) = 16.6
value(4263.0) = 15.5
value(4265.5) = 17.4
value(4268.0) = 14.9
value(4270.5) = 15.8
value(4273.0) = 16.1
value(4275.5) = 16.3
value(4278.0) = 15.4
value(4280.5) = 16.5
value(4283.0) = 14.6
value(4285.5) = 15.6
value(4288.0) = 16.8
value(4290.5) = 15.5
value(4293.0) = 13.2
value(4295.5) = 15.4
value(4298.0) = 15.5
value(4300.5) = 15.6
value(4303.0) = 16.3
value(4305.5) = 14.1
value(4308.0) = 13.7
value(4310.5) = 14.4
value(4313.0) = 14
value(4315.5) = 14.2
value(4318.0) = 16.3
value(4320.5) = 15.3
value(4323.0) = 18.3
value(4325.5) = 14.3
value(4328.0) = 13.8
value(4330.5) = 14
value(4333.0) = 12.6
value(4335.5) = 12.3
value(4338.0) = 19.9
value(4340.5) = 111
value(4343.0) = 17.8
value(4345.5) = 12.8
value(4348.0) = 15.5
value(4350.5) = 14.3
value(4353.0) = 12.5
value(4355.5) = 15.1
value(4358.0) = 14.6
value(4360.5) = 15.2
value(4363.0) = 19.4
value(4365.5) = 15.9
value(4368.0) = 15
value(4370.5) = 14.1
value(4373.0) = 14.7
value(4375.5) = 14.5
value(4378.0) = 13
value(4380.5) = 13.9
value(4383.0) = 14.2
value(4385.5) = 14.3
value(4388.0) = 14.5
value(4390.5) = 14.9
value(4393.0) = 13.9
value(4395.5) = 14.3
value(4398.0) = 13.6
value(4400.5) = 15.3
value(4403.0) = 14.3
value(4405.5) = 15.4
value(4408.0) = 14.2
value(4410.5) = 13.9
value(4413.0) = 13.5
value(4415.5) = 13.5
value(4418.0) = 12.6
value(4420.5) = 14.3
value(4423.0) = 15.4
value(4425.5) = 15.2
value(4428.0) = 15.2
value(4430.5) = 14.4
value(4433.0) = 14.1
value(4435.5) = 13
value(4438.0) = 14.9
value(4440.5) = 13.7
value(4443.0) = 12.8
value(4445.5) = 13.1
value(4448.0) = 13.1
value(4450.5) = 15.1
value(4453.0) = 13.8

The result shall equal 0.090 mag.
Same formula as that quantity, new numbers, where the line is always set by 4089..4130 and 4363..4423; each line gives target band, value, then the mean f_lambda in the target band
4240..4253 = 0.11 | 15.8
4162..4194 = 0.11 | 17.1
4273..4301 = 0.07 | 15.5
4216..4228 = 0.07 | 16.9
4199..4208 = 0.16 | 15.9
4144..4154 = 0.10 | 17.8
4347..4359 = 0.06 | 14.4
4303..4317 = 0.13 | 14.3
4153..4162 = 0.11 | 17.5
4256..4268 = 0.06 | 16.2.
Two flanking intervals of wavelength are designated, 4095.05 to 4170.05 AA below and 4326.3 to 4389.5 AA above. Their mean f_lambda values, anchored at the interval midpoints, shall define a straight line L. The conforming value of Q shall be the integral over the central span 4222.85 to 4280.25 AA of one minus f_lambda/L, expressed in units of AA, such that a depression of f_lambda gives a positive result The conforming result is 8.2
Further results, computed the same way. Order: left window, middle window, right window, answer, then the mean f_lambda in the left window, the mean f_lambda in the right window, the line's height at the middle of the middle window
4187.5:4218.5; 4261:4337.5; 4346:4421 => 1.4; 16.6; 14.5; 15.5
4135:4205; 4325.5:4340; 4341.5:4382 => -3.5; 17.2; 15.5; 15.7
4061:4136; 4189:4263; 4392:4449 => 4.4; 19.4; 14.1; 17.3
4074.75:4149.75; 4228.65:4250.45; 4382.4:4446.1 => 1.3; 19.1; 14.2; 17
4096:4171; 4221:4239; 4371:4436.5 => 0.8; 18.9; 14.2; 17.3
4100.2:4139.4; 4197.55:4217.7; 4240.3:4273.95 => 1.4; 20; 15.8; 17.3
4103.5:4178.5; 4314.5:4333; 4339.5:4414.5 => 2.7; 17.5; 17.5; 17.5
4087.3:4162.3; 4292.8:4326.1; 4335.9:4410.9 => 5.8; 18.9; 18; 18.3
